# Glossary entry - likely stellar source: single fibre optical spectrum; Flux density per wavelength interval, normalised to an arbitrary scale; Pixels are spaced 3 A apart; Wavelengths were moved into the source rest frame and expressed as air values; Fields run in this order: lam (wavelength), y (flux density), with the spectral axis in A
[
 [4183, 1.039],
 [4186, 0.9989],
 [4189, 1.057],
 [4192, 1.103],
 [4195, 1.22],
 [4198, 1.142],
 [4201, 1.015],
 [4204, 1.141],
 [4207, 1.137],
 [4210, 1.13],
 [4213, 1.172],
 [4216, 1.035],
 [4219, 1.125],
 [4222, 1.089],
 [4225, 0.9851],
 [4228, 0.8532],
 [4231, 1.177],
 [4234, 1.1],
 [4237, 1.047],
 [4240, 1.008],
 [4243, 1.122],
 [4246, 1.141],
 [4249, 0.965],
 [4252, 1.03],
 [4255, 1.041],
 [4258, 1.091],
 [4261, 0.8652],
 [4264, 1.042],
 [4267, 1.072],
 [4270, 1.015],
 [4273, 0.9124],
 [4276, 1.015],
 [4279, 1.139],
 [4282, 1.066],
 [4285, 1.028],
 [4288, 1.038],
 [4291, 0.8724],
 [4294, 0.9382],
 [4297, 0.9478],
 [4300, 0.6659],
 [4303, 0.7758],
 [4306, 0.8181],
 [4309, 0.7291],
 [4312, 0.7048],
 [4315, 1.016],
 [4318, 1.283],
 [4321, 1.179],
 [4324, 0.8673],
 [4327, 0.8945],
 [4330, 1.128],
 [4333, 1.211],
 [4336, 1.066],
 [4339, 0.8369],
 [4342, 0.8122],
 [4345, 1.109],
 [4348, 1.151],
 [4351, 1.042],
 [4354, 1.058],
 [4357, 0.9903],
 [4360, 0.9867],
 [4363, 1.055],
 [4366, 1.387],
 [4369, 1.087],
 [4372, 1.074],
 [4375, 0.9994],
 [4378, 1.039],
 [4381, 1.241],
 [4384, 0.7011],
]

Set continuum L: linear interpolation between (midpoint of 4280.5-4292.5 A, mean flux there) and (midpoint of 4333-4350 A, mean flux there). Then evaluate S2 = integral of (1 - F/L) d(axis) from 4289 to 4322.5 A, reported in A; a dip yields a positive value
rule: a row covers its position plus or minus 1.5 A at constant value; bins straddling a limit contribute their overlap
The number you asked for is 3.4 A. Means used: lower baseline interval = 1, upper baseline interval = 1.02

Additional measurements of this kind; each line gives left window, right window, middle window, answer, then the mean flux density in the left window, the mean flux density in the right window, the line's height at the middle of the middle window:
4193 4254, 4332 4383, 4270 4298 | 2.0 A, 1.08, 1.06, 1.07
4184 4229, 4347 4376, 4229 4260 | 0.5 A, 1.08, 1.08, 1.08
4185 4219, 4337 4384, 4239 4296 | 3.2 A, 1.11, 1.05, 1.08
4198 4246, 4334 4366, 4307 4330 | 1.8 A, 1.08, 1.03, 1.04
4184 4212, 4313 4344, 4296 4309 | 3.2 A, 1.1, 1.03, 1.04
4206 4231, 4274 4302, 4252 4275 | -0.1 A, 1.07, 0.963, 1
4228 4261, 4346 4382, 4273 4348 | 7.5 A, 1.05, 1.09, 1.07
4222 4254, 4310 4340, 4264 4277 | 0.3 A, 1.04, 1.02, 1.03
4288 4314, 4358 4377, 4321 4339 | -1.7 A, 0.824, 1.09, 0.942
